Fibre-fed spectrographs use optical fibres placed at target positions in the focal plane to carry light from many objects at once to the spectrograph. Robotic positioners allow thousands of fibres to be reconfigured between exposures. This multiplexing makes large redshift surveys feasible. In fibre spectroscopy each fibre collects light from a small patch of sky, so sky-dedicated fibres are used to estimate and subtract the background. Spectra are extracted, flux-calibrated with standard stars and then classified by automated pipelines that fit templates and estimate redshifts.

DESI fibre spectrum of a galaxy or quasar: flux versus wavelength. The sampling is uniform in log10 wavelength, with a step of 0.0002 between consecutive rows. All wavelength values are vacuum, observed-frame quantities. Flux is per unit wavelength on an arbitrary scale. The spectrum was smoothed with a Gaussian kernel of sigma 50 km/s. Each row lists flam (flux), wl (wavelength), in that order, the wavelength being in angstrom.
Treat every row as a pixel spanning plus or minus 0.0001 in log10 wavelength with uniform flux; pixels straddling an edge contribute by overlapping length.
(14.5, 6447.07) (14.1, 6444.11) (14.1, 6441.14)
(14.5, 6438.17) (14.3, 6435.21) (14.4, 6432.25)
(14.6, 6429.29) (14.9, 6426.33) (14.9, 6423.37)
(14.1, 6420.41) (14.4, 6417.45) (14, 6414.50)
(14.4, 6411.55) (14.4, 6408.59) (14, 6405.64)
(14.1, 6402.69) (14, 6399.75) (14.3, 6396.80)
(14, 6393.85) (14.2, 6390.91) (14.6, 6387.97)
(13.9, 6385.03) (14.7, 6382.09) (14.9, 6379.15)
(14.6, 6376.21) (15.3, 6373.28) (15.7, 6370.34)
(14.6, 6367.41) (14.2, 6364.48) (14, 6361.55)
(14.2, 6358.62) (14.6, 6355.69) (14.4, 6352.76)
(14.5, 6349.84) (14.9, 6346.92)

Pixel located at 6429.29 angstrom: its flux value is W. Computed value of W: 14.6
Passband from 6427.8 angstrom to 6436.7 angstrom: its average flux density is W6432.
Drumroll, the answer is 14.4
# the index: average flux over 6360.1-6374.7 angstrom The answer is 14.8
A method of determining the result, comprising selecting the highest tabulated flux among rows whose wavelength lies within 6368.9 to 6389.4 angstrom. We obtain 15.7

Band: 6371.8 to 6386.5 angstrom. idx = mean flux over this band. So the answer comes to 14.7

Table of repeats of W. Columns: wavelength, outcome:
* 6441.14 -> 14.1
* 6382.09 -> 14.7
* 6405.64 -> 14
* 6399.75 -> 14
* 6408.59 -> 14.4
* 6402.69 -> 14.1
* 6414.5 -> 14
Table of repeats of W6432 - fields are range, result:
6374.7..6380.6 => 14.8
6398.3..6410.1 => 14.1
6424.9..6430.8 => 14.8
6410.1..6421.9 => 14.2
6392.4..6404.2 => 14.1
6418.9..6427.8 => 14.6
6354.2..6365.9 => 14.2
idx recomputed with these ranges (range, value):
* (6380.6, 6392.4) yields 14.4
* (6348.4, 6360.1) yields 14.4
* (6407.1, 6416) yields 14.3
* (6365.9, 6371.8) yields 15.2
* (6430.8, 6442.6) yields 14.3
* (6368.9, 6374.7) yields 15.5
